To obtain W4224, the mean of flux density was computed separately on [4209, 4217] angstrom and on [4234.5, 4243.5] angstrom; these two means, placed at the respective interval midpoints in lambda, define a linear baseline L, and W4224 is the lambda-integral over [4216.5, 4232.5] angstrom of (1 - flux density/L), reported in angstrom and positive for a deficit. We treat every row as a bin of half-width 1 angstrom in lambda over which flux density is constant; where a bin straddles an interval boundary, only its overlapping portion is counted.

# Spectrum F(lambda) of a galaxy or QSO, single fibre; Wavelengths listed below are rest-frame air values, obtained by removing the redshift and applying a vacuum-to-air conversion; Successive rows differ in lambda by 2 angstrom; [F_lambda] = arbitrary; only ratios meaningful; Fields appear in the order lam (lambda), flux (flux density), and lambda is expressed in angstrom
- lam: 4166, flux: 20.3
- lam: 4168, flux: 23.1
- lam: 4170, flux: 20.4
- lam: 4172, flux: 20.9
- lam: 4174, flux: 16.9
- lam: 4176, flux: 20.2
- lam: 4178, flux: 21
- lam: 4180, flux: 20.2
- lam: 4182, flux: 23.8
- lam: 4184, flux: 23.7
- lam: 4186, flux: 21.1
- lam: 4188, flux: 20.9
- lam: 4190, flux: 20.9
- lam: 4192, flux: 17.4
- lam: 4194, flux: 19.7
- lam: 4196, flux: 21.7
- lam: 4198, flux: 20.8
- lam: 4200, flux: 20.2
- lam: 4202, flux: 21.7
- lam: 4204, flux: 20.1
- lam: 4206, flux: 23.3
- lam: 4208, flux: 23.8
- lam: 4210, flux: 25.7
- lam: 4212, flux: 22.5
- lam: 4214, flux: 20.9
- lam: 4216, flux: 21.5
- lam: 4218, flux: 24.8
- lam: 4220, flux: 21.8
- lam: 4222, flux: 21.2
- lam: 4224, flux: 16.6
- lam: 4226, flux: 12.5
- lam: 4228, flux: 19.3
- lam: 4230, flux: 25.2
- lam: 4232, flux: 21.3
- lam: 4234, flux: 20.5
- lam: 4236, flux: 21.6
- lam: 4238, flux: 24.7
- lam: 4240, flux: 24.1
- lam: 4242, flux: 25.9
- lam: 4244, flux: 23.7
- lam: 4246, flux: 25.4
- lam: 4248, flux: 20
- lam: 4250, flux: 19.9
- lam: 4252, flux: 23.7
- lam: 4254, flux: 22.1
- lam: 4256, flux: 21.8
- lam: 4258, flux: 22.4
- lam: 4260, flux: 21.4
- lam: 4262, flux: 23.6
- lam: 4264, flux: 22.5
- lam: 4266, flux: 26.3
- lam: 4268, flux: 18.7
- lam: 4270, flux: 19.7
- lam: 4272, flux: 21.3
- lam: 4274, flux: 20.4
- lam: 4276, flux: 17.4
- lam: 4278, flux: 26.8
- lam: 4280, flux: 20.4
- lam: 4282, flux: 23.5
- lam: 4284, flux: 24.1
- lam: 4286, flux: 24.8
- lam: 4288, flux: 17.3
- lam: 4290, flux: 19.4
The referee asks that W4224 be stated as 2.0 angstrom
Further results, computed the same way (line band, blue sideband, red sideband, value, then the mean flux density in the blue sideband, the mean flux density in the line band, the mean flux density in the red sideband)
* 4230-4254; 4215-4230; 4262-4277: -2.82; 20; 22.9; 21.1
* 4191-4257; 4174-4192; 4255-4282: -0.89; 21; 21.7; 21.8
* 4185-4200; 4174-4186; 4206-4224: 0.95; 21.3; 20.3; 22.5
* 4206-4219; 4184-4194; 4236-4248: -0.69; 20.4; 23.2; 24.1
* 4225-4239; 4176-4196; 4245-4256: 0.71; 21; 20.7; 22.2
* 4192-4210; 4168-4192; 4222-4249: -0.25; 20.9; 21.4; 21.6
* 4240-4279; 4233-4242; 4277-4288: 1.48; 23.1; 22.3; 23.3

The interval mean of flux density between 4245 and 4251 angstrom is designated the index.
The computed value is 21.8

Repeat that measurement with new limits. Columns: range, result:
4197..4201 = 20.5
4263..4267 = 24.4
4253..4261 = 21.9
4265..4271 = 21.6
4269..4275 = 20.5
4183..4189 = 21.9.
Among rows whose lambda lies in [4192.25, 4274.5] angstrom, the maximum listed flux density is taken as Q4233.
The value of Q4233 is 26.3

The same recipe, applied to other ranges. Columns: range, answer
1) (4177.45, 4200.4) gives 23.8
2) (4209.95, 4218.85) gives 25.7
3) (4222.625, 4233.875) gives 25.2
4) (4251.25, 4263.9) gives 23.7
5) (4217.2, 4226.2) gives 24.8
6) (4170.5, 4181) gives 21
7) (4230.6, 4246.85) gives 25.9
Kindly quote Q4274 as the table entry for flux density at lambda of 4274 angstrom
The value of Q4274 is 20.4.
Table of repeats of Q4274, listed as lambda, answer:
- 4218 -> 24.8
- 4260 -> 21.4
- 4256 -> 21.8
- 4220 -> 21.8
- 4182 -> 23.8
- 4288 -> 17.3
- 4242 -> 25.9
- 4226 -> 12.5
